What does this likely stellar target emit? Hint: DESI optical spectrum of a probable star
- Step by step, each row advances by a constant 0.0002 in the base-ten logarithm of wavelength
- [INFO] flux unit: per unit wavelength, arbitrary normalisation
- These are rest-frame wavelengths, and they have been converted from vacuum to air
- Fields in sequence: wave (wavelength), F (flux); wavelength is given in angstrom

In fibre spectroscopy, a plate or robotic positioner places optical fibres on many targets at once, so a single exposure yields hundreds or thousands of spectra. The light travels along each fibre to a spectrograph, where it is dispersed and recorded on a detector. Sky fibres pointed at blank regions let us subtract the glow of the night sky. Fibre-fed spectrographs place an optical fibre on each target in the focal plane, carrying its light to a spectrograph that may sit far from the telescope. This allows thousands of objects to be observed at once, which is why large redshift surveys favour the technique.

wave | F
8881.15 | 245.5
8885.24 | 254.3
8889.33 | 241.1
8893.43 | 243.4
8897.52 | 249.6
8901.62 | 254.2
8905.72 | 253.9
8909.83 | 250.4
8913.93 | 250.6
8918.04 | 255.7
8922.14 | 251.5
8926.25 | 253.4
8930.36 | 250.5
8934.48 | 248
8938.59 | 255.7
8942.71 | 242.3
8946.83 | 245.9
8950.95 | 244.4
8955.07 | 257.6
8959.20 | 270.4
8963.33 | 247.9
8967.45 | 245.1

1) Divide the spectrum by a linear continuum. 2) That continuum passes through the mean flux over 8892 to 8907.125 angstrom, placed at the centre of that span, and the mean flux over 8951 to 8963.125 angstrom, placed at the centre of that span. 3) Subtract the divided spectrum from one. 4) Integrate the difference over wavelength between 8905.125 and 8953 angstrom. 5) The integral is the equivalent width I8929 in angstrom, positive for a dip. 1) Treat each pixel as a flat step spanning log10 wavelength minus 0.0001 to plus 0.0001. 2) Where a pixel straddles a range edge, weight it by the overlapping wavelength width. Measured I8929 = 0.81 angstrom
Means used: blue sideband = 250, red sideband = 258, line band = 250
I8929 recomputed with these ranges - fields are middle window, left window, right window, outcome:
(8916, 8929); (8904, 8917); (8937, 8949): -0.2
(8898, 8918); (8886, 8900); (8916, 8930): -0.2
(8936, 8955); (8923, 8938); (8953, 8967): 0.4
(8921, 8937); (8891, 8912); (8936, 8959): 0.0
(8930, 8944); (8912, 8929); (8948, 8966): 0.2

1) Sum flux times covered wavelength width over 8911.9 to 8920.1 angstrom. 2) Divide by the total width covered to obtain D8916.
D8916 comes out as 253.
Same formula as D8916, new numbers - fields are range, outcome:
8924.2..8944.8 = 250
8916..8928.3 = 254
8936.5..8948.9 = 248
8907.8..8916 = 251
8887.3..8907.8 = 248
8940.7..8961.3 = 252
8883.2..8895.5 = 246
